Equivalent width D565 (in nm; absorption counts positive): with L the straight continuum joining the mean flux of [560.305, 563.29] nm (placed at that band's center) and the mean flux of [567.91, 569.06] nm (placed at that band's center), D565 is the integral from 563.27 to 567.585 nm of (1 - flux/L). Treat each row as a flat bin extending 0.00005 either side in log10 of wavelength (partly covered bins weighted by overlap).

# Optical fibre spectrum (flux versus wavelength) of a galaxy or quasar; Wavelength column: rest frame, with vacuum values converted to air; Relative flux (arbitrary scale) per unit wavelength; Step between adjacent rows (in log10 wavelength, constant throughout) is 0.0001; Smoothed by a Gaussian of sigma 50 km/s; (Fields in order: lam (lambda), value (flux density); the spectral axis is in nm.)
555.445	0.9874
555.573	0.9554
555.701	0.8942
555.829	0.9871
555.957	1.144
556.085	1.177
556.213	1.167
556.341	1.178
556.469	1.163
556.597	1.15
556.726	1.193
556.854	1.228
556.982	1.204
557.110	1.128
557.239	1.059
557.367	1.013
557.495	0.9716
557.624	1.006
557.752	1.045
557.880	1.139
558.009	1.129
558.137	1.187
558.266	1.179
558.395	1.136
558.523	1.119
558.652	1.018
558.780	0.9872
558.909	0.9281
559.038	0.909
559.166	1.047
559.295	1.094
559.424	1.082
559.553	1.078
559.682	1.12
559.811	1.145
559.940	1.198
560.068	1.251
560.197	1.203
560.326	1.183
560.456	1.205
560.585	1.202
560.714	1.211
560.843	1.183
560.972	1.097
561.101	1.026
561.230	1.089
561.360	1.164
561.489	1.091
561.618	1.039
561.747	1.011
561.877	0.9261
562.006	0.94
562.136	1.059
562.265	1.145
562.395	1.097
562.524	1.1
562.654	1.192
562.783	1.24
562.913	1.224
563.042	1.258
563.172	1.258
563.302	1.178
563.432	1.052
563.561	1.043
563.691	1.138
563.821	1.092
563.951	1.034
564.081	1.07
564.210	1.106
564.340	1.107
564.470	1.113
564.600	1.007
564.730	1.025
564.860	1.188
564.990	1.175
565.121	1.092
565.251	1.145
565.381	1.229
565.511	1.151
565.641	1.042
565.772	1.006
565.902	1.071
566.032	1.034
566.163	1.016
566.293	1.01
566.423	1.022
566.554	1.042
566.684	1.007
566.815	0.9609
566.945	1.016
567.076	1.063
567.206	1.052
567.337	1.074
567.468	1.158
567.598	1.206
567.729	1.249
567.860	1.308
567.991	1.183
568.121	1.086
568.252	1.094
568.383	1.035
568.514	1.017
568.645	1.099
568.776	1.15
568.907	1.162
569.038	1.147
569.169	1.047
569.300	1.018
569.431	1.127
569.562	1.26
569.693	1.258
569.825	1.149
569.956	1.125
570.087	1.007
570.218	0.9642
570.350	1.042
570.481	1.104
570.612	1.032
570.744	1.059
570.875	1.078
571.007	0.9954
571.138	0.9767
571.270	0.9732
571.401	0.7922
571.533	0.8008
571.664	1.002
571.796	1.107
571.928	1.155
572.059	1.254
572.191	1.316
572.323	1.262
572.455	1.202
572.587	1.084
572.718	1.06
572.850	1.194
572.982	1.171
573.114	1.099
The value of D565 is 0.16 nm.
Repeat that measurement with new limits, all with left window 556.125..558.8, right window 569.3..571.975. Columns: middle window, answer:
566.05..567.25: 0.05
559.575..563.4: -0.14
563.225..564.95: -0.01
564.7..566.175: -0.04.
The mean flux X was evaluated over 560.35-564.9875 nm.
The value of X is 1.11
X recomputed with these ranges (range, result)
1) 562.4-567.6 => 1.1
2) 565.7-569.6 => 1.09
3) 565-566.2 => 1.09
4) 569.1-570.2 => 1.12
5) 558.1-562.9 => 1.11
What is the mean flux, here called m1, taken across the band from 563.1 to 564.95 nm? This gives 1.1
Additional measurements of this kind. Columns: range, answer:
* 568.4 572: 1.06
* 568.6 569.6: 1.12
